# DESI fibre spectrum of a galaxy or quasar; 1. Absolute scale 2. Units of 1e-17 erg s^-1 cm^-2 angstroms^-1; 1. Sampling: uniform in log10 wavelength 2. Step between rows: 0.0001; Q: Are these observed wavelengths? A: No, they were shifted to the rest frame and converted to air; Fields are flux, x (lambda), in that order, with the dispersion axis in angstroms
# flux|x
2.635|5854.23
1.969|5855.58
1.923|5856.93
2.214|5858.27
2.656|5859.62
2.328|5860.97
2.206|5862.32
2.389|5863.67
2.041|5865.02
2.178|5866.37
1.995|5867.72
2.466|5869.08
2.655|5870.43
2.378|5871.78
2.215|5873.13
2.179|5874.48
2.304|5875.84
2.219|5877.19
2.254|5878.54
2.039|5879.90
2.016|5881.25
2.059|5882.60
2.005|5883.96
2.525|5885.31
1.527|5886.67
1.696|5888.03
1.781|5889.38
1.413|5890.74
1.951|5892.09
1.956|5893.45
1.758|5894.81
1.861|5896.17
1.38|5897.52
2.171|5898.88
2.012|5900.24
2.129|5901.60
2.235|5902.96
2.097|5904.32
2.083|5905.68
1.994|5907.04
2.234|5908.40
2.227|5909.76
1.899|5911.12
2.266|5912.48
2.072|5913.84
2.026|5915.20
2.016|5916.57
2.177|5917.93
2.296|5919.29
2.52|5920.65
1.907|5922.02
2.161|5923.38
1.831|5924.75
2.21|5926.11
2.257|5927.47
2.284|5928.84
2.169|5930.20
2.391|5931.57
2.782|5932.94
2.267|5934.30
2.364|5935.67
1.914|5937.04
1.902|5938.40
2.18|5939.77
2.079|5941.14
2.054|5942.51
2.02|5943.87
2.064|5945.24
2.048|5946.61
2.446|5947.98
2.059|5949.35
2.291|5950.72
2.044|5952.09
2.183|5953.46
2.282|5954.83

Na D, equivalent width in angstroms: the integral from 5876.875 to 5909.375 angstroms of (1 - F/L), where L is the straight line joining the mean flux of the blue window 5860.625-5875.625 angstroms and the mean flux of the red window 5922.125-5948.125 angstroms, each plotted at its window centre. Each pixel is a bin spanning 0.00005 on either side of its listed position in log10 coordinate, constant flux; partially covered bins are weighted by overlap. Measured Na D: 3.8 angstroms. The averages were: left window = 2.27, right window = 2.17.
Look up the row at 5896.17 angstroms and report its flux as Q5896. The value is 1.861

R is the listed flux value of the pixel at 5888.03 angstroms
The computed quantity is 1.696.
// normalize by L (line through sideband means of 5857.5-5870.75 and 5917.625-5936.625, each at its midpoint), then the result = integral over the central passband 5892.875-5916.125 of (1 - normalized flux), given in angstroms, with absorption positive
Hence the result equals 2.5 angstroms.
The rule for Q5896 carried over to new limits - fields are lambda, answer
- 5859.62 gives 2.656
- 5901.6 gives 2.129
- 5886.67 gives 1.527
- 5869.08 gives 2.466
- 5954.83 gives 2.282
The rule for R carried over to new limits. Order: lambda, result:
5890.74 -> 1.413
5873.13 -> 2.215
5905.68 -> 2.083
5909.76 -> 2.227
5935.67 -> 2.364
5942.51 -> 2.054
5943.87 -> 2.02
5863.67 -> 2.389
